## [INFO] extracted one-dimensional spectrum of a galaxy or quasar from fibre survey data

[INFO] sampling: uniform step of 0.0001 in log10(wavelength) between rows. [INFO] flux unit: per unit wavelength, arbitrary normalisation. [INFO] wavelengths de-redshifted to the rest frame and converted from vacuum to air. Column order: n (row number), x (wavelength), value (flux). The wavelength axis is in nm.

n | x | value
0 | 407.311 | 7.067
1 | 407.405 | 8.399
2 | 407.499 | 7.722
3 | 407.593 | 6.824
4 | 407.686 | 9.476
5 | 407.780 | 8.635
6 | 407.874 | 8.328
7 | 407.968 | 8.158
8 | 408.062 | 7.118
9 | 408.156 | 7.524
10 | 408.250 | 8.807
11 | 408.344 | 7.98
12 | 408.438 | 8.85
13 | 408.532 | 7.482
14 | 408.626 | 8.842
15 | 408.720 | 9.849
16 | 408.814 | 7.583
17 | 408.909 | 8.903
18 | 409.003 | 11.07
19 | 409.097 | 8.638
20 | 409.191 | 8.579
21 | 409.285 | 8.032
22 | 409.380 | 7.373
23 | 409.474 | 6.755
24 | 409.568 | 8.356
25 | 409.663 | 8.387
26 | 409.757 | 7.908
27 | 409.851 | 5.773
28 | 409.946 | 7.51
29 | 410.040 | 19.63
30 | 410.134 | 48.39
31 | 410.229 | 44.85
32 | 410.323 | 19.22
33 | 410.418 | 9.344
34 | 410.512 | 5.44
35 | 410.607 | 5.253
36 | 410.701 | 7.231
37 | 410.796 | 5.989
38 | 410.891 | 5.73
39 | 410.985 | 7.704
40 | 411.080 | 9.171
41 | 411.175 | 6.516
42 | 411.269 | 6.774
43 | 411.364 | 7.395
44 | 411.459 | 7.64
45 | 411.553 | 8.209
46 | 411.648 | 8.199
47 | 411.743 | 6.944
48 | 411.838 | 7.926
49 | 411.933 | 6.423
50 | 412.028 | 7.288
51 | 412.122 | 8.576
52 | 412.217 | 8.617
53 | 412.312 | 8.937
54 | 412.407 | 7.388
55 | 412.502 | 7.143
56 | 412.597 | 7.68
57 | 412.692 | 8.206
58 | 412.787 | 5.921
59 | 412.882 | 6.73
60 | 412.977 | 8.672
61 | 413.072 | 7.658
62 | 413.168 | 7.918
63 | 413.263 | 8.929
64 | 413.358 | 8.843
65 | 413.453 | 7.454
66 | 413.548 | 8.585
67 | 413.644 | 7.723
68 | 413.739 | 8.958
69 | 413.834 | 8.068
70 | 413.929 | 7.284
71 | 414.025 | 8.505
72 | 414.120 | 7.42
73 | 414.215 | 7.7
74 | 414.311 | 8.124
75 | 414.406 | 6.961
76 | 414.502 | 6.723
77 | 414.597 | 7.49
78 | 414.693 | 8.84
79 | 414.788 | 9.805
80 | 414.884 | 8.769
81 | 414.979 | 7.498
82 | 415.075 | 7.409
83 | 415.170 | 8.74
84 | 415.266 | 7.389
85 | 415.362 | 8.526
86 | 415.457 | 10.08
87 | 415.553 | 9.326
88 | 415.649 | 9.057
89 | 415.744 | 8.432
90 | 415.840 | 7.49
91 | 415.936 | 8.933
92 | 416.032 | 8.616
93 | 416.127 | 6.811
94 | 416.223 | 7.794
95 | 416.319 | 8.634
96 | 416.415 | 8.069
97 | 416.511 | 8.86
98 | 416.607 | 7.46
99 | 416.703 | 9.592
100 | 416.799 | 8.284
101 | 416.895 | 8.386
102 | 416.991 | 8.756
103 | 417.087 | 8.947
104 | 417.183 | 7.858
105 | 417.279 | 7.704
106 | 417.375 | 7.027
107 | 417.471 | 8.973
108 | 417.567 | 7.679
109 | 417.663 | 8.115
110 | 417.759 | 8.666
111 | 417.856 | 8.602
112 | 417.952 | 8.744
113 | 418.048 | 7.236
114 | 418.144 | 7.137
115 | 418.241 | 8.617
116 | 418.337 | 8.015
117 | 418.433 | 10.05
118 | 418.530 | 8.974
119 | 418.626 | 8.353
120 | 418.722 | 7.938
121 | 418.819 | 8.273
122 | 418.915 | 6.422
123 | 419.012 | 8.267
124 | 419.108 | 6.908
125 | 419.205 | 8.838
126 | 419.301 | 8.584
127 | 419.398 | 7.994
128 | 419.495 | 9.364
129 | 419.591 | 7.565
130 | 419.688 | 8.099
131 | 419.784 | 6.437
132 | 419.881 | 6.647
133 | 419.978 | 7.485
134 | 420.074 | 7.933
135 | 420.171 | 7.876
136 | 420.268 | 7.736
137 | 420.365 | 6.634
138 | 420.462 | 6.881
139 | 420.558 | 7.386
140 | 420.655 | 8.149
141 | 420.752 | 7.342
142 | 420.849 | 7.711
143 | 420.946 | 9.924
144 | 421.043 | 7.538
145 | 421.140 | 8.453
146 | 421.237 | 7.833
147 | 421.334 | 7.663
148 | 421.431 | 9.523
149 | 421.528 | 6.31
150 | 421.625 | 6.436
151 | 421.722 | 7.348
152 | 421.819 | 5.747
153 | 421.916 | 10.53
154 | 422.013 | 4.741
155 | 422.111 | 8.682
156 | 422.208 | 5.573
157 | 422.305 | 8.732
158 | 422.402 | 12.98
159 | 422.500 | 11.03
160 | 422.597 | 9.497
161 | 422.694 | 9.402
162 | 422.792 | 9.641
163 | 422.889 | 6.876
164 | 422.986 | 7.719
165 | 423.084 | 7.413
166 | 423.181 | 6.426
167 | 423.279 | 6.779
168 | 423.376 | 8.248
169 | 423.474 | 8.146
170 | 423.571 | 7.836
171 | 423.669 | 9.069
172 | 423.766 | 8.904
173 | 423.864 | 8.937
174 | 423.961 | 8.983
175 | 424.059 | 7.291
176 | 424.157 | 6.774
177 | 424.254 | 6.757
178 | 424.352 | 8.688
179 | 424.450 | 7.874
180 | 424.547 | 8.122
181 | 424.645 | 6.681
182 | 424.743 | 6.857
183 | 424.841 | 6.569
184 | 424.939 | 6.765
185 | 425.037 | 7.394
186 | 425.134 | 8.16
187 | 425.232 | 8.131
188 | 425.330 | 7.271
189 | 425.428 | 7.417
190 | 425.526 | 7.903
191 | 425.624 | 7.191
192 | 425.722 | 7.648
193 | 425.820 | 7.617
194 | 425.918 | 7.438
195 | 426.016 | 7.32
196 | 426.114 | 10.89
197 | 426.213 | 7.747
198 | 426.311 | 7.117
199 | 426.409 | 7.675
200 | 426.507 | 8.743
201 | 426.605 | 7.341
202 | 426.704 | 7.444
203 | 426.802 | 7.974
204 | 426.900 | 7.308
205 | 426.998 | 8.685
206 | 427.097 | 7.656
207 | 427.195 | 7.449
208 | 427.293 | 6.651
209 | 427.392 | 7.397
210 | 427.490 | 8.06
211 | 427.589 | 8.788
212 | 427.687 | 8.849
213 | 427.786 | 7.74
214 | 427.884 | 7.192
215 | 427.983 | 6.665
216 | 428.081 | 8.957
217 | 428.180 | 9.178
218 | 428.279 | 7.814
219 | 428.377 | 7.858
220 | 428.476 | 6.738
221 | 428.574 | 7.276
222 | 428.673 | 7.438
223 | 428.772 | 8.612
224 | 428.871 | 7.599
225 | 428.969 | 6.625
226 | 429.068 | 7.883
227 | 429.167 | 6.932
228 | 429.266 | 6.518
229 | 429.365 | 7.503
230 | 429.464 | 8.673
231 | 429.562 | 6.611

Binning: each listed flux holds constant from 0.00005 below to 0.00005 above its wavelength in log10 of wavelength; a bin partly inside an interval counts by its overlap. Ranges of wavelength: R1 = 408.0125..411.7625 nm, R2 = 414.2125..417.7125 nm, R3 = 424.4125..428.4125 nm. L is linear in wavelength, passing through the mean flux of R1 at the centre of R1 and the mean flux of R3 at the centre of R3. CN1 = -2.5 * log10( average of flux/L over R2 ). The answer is 0.14 mag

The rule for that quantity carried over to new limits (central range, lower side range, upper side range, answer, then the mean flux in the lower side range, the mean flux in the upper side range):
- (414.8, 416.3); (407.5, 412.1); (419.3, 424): 0.07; 9.85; 8.01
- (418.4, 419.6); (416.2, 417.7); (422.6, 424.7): -0.01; 8.27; 7.96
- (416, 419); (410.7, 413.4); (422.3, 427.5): -0.06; 7.6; 7.97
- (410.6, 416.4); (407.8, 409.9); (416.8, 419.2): 0.04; 8.2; 8.17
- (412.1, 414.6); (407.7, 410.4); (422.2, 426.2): 0.33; 11.7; 8.04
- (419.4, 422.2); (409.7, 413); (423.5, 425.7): 0.11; 10.3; 7.71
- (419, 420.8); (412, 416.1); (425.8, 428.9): 0.04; 8.1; 7.85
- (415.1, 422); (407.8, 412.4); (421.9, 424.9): 0.09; 9.87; 8.09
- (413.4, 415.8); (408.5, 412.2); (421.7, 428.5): 0.17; 10.3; 7.91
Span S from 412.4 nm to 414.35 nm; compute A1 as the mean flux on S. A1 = 7.86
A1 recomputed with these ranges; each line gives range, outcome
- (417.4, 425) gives 7.96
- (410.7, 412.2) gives 7.39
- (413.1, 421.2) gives 8.11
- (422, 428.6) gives 7.91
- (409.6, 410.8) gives 15.2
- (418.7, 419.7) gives 8.02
